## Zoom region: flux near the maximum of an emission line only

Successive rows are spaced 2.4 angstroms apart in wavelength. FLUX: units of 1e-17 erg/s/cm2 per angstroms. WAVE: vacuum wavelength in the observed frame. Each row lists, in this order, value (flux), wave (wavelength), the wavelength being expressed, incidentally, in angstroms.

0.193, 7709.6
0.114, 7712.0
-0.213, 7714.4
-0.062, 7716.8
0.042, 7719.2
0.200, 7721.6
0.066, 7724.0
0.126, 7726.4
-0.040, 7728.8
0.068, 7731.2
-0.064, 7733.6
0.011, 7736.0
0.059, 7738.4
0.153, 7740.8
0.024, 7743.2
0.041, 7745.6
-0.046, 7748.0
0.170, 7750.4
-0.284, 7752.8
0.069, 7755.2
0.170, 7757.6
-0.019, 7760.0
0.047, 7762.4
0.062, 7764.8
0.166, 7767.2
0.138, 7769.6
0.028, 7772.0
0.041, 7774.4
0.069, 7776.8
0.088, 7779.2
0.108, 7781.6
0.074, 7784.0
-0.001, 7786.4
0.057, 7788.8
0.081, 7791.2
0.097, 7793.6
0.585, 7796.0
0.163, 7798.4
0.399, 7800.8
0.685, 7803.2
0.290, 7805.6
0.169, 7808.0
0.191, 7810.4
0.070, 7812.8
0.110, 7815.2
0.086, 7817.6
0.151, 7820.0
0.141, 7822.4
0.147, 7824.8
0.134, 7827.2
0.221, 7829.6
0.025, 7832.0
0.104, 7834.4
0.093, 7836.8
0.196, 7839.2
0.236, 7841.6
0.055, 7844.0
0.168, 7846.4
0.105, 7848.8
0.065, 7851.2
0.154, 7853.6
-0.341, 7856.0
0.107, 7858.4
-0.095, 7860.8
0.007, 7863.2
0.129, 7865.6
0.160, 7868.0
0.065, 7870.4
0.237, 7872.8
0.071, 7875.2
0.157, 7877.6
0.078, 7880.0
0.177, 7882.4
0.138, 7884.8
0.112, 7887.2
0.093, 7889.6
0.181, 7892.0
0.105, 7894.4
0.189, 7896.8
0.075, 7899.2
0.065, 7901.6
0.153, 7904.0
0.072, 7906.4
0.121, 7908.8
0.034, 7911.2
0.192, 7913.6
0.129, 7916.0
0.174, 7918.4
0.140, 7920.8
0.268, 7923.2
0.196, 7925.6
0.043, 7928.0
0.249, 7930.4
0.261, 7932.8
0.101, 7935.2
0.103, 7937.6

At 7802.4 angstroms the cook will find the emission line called H-gamma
